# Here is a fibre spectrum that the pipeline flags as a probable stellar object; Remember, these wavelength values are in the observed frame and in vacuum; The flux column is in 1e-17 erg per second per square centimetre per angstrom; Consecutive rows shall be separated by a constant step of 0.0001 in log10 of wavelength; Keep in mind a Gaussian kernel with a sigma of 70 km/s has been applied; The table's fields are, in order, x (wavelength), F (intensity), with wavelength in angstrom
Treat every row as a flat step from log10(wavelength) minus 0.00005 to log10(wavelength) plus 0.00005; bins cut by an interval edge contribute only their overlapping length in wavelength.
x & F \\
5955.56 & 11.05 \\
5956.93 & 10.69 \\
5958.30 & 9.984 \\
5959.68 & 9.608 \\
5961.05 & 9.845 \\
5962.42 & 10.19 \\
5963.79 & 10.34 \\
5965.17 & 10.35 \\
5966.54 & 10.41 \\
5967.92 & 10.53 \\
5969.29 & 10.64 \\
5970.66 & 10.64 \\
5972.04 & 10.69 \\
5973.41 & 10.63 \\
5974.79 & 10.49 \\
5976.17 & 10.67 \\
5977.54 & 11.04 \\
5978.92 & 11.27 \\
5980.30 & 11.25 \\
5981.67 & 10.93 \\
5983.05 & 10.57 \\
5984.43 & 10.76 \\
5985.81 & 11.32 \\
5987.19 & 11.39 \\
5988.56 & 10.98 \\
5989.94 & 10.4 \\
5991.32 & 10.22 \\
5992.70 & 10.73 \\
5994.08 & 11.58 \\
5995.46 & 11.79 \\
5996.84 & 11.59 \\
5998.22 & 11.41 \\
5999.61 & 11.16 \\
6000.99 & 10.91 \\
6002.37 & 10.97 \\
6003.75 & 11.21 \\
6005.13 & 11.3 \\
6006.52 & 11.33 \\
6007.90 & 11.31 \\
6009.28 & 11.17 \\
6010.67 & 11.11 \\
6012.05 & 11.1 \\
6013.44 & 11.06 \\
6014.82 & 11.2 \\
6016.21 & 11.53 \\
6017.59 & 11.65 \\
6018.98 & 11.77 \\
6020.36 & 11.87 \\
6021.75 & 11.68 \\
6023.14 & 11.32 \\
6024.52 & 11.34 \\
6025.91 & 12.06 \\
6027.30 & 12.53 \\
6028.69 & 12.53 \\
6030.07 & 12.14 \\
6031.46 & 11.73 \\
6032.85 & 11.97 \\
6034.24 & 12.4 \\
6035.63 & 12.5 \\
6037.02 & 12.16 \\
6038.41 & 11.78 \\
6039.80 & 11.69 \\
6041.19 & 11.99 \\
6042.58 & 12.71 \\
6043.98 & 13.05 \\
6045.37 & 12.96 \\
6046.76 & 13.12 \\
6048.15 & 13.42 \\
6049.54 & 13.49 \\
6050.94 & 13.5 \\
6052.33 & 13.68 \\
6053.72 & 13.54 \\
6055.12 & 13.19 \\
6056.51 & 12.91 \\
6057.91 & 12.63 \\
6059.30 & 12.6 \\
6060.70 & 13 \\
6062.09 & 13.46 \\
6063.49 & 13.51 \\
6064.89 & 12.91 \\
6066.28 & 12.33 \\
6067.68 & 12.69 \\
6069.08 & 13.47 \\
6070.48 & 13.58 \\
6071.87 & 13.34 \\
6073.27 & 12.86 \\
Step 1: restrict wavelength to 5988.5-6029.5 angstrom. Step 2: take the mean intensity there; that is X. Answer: 11.4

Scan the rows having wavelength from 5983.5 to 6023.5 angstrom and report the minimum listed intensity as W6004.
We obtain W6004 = 10.22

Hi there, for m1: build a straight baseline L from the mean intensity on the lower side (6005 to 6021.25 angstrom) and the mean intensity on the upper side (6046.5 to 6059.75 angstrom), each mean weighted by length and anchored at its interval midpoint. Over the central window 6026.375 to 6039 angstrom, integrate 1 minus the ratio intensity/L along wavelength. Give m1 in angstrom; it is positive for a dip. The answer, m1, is 0.1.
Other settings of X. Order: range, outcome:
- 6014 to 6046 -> 12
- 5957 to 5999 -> 10.7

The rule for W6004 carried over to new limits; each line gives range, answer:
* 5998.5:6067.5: 10.91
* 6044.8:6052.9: 12.96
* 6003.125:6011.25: 11.11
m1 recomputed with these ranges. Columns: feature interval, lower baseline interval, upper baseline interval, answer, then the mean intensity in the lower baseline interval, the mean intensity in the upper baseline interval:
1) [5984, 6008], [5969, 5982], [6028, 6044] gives 0.34 angstrom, 10.8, 12.2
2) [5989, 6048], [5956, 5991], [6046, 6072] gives 1.42 angstrom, 10.6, 13.2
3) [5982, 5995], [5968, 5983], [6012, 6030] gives 0.19 angstrom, 10.8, 11.7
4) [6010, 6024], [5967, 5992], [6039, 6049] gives 0.57 angstrom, 10.8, 12.7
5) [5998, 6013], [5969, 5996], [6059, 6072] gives 0.44 angstrom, 10.9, 13.1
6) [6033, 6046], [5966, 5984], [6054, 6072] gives 0.10 angstrom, 10.8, 13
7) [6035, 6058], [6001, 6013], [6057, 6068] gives -0.83 angstrom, 11.2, 12.9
